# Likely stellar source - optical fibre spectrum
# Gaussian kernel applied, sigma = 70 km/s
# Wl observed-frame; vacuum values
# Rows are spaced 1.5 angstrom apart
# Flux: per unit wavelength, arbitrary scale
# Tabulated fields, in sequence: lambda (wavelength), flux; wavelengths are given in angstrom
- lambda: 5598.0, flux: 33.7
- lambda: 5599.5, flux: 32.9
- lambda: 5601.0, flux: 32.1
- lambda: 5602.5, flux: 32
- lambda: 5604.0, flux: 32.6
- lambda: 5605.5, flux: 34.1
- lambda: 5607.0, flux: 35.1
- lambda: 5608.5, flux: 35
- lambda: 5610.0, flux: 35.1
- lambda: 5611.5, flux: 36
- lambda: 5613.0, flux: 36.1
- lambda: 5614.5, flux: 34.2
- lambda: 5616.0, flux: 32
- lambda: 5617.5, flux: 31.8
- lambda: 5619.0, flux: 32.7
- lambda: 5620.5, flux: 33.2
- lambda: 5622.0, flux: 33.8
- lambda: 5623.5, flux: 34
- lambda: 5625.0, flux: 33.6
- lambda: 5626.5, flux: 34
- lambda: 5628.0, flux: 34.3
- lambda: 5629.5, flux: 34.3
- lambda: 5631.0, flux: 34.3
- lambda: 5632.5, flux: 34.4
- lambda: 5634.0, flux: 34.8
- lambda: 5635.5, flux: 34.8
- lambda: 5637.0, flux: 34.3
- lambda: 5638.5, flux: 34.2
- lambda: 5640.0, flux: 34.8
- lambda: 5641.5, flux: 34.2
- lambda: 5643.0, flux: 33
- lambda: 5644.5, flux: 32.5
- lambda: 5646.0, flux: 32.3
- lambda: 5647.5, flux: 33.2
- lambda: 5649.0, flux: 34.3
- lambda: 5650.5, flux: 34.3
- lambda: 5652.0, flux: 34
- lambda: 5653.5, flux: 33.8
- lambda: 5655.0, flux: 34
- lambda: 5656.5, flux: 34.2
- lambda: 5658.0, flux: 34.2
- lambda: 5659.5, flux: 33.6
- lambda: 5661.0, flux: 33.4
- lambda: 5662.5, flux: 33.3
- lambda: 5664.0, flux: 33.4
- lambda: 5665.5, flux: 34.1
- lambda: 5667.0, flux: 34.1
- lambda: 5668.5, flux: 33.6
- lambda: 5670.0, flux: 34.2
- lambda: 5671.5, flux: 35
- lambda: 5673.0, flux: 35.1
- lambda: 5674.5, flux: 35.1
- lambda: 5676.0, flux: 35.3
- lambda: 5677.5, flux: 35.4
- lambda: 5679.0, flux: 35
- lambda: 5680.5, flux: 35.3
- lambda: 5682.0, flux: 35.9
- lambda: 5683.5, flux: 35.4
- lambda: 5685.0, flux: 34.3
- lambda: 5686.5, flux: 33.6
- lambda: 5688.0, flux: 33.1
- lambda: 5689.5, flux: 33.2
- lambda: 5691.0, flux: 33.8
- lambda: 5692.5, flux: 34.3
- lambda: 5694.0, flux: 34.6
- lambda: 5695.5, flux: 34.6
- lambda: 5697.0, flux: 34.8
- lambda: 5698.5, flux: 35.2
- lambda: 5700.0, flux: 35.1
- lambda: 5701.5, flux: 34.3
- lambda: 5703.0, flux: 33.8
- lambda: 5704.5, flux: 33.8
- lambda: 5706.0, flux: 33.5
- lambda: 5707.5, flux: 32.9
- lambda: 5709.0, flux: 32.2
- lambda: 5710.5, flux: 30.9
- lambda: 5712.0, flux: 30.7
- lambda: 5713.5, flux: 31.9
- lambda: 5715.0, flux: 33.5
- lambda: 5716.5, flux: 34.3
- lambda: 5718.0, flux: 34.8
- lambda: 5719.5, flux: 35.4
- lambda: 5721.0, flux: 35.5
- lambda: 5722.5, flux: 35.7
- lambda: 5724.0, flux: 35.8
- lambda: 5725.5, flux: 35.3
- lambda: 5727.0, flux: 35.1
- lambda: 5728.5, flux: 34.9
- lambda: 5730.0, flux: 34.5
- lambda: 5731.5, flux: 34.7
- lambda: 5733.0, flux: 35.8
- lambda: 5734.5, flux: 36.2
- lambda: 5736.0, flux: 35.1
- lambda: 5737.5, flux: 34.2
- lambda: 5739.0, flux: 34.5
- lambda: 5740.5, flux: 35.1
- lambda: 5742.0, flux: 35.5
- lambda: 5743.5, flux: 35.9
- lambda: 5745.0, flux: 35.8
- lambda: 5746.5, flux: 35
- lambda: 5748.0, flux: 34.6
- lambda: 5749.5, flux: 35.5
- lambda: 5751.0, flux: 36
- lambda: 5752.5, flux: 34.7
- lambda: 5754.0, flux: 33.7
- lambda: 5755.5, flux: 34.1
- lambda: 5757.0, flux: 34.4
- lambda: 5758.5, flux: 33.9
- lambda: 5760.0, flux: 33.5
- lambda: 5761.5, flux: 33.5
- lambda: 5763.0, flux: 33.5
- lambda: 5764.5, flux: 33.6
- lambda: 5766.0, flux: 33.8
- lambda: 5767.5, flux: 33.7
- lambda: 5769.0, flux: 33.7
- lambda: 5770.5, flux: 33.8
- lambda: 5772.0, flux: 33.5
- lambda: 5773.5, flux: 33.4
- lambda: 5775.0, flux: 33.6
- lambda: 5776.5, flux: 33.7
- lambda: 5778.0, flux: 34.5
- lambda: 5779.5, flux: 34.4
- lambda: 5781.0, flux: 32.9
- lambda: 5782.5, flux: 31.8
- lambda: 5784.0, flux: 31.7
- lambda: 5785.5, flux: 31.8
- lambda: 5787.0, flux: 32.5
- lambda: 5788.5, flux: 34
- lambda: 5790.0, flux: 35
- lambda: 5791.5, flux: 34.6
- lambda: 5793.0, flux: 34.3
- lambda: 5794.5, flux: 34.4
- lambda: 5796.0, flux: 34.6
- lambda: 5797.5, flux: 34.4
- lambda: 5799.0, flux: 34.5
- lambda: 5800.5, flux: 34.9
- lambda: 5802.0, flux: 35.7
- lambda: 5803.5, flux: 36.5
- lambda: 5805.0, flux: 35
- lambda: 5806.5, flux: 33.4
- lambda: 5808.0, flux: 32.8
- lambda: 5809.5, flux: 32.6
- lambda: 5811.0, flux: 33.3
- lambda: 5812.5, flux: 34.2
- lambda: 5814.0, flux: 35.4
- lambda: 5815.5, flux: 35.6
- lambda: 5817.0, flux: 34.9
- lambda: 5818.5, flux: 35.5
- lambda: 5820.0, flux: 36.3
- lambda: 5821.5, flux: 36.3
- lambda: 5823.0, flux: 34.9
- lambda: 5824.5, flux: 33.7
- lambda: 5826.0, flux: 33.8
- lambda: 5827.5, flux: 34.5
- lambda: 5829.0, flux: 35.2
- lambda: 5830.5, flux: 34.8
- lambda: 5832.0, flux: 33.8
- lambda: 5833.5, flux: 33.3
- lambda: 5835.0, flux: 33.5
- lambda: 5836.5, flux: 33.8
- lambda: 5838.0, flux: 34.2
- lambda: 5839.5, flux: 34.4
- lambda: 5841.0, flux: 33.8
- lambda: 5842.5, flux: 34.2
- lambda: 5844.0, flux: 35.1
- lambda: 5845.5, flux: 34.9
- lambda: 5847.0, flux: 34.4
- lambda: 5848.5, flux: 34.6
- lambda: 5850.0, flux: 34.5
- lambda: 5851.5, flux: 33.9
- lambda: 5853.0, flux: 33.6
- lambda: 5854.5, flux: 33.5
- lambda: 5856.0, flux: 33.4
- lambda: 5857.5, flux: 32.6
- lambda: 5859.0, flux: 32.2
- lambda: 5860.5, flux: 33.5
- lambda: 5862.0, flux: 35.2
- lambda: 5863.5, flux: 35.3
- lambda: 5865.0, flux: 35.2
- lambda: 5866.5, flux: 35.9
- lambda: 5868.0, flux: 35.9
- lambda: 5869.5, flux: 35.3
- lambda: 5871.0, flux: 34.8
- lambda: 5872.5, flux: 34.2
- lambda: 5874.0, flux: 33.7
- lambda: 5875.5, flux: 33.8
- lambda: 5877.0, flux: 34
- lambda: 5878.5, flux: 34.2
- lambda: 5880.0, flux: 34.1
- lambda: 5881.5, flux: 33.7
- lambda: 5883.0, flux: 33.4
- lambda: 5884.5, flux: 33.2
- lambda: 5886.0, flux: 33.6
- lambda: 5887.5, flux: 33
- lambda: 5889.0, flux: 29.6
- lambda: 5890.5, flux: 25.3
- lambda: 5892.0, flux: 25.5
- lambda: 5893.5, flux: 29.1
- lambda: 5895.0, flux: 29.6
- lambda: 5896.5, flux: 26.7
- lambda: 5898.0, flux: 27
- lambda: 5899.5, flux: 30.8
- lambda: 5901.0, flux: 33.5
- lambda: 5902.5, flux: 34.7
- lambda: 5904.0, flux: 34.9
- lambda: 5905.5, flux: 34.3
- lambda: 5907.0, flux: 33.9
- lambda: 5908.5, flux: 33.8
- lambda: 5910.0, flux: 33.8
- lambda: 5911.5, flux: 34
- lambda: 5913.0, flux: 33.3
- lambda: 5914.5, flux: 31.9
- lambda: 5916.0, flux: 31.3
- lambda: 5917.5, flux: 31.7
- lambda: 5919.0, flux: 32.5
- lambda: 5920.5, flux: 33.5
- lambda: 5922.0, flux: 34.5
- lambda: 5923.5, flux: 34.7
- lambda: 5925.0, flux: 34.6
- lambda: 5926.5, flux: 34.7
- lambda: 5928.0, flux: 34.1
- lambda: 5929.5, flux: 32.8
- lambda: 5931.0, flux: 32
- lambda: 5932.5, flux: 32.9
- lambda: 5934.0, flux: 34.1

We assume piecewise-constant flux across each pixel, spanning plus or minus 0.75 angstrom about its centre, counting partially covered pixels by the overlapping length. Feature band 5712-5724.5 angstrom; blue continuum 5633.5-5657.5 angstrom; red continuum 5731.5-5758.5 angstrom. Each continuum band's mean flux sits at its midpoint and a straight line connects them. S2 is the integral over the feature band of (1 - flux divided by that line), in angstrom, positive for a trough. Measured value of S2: 0.1 angstrom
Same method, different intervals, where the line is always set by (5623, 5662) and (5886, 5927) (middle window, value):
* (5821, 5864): -2.28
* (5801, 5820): -1.15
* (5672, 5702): -0.95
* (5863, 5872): -0.87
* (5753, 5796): -0.90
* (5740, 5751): -0.74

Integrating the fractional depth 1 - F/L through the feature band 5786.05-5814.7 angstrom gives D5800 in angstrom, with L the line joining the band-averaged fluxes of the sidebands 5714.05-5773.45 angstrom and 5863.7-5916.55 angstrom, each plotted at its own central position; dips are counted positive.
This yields -0.4 angstrom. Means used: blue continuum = 34.6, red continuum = 32.6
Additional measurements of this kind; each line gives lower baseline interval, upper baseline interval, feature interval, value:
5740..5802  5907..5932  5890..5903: 1.7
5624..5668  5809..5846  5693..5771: -0.4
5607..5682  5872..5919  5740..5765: -1.0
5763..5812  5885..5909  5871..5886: -1.2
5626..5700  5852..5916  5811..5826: -0.8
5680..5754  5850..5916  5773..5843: -1.2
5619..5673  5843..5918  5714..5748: -1.5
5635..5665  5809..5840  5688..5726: 0.1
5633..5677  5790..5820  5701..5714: 0.6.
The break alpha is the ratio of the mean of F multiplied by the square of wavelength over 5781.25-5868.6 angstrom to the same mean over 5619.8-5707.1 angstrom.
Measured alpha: 1.06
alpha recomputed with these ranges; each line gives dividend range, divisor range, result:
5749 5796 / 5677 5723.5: 1.02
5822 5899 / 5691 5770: 1.01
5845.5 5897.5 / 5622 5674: 1.05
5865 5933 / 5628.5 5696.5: 1.04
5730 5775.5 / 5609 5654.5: 1.06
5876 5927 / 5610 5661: 1.04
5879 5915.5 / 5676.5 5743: 0.99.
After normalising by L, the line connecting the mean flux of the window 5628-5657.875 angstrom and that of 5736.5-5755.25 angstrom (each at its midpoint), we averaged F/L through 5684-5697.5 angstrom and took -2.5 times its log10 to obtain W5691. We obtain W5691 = 0.01 mag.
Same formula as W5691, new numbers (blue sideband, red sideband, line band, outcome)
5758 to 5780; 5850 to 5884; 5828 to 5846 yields -0.01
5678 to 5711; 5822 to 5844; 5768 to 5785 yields 0.03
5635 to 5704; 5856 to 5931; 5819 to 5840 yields -0.04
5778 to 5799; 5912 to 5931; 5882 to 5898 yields 0.12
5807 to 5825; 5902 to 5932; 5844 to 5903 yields 0.04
